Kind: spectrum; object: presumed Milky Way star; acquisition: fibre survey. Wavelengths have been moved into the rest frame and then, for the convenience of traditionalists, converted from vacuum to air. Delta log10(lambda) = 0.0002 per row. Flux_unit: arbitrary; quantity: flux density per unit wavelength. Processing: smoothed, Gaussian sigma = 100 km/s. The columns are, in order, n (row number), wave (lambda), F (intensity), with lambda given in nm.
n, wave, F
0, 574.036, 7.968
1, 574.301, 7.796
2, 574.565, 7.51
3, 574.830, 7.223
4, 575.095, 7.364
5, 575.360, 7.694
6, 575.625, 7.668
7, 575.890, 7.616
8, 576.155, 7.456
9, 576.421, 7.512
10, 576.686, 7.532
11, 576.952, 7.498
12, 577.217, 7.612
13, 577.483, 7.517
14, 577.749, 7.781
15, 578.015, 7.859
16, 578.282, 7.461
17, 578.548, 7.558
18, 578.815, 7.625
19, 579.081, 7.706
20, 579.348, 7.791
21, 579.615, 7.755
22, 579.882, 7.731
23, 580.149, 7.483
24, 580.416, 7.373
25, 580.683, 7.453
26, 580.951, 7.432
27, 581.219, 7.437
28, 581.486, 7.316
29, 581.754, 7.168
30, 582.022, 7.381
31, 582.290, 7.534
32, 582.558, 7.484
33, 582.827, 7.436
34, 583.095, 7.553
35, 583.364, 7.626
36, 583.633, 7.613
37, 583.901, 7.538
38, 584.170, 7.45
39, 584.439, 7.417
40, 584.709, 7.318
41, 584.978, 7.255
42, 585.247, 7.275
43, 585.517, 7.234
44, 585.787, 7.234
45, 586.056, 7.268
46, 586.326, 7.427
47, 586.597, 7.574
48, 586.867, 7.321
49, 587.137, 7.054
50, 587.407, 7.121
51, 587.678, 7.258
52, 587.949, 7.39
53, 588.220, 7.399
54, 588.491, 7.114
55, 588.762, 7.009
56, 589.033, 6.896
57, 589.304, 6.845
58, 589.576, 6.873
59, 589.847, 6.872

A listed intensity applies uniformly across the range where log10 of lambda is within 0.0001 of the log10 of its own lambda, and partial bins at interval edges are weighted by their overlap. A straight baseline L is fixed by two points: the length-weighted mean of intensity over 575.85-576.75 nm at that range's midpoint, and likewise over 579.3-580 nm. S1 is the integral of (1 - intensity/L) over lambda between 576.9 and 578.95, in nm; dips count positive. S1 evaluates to 0.00 nm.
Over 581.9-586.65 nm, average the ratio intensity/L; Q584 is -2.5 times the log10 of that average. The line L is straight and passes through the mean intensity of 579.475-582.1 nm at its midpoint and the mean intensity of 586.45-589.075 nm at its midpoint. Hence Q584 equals -0.01 mag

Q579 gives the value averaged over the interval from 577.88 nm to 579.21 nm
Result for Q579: 7.64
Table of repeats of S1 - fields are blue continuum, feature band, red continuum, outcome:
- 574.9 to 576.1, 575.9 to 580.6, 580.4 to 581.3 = -0.07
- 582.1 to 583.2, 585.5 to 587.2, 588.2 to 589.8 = -0.03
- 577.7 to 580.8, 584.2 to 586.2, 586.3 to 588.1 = 0.02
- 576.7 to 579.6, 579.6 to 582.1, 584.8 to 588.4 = 0.03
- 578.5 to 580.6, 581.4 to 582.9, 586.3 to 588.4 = 0.03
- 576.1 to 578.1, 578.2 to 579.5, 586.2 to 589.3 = -0.02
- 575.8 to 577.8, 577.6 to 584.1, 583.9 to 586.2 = -0.09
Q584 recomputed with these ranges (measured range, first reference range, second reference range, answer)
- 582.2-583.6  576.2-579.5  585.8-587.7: -0.014 mag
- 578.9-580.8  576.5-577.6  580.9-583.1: -0.022 mag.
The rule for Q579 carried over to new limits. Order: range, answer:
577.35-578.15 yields 7.71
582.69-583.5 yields 7.53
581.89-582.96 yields 7.46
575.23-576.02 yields 7.66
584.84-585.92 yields 7.25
